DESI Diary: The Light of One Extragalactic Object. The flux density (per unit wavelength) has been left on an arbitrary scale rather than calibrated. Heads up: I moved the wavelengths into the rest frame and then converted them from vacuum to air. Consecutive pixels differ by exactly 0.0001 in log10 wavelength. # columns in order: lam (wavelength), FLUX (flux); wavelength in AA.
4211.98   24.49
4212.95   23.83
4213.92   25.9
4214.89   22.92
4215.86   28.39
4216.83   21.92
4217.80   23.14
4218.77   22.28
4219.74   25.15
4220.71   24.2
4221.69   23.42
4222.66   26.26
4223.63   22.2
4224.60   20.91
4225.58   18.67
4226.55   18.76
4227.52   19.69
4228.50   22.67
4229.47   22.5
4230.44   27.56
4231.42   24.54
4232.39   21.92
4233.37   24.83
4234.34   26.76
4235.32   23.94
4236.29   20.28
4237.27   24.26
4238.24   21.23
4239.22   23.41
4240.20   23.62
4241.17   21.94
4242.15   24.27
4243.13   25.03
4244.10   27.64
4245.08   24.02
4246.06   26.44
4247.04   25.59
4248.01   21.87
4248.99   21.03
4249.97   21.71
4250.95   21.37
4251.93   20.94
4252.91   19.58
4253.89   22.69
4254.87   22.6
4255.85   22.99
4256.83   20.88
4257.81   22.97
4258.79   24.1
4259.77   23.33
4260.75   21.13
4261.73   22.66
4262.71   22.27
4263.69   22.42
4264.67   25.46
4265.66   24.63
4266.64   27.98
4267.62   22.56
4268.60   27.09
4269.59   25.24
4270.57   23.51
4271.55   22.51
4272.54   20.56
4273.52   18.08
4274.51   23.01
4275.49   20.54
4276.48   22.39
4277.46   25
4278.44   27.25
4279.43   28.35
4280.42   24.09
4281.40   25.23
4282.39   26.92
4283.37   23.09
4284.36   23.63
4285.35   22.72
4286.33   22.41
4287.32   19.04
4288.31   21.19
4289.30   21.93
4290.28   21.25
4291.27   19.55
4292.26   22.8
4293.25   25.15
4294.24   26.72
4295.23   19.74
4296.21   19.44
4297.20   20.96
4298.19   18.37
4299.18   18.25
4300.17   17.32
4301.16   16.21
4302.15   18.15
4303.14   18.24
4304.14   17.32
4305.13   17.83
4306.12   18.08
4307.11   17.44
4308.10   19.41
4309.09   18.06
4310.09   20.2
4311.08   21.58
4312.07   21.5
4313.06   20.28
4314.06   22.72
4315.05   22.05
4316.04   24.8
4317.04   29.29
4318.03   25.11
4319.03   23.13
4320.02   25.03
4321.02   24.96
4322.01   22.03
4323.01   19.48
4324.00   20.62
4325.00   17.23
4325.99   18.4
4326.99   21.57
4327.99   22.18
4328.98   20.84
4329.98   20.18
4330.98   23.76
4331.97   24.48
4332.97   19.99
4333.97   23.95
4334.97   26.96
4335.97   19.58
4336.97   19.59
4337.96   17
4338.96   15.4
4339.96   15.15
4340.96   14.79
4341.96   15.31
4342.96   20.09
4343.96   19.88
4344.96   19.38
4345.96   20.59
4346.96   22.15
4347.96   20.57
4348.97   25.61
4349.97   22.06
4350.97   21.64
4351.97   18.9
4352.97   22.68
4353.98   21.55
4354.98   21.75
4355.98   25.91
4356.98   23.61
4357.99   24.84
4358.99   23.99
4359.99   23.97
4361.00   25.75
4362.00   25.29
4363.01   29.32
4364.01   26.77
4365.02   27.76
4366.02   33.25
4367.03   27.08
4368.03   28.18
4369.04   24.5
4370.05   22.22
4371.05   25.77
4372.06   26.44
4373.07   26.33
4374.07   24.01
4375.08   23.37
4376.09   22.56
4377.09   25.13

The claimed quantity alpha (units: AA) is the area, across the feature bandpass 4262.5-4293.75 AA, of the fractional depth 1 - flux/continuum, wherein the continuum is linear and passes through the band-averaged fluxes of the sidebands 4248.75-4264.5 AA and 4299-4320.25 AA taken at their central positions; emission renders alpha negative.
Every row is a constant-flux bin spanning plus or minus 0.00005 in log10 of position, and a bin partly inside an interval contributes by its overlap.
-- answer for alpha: -2.76 AA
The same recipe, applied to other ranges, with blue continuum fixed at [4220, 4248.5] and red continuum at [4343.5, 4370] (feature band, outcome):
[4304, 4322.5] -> 1.7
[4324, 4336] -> 1.2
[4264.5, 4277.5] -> 0.1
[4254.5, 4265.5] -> 0.3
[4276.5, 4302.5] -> 1.7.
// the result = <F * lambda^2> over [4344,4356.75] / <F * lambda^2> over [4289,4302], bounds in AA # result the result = 1.1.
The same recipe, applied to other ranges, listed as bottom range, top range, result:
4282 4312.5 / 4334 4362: 1.06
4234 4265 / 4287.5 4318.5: 0.92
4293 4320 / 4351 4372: 1.24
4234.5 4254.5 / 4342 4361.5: 1.01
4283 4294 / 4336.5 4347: 0.83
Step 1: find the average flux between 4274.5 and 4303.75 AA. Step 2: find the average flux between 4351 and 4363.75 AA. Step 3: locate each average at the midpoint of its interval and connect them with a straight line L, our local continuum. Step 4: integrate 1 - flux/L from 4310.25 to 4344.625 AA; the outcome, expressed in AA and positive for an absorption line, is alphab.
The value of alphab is 2.8 AA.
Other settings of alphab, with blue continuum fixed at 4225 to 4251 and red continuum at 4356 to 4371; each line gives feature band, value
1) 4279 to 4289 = 0.3 AA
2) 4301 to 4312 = 2.8 AA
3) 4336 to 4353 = 4.2 AA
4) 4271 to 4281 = 0.4 AA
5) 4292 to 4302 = 1.7 AA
